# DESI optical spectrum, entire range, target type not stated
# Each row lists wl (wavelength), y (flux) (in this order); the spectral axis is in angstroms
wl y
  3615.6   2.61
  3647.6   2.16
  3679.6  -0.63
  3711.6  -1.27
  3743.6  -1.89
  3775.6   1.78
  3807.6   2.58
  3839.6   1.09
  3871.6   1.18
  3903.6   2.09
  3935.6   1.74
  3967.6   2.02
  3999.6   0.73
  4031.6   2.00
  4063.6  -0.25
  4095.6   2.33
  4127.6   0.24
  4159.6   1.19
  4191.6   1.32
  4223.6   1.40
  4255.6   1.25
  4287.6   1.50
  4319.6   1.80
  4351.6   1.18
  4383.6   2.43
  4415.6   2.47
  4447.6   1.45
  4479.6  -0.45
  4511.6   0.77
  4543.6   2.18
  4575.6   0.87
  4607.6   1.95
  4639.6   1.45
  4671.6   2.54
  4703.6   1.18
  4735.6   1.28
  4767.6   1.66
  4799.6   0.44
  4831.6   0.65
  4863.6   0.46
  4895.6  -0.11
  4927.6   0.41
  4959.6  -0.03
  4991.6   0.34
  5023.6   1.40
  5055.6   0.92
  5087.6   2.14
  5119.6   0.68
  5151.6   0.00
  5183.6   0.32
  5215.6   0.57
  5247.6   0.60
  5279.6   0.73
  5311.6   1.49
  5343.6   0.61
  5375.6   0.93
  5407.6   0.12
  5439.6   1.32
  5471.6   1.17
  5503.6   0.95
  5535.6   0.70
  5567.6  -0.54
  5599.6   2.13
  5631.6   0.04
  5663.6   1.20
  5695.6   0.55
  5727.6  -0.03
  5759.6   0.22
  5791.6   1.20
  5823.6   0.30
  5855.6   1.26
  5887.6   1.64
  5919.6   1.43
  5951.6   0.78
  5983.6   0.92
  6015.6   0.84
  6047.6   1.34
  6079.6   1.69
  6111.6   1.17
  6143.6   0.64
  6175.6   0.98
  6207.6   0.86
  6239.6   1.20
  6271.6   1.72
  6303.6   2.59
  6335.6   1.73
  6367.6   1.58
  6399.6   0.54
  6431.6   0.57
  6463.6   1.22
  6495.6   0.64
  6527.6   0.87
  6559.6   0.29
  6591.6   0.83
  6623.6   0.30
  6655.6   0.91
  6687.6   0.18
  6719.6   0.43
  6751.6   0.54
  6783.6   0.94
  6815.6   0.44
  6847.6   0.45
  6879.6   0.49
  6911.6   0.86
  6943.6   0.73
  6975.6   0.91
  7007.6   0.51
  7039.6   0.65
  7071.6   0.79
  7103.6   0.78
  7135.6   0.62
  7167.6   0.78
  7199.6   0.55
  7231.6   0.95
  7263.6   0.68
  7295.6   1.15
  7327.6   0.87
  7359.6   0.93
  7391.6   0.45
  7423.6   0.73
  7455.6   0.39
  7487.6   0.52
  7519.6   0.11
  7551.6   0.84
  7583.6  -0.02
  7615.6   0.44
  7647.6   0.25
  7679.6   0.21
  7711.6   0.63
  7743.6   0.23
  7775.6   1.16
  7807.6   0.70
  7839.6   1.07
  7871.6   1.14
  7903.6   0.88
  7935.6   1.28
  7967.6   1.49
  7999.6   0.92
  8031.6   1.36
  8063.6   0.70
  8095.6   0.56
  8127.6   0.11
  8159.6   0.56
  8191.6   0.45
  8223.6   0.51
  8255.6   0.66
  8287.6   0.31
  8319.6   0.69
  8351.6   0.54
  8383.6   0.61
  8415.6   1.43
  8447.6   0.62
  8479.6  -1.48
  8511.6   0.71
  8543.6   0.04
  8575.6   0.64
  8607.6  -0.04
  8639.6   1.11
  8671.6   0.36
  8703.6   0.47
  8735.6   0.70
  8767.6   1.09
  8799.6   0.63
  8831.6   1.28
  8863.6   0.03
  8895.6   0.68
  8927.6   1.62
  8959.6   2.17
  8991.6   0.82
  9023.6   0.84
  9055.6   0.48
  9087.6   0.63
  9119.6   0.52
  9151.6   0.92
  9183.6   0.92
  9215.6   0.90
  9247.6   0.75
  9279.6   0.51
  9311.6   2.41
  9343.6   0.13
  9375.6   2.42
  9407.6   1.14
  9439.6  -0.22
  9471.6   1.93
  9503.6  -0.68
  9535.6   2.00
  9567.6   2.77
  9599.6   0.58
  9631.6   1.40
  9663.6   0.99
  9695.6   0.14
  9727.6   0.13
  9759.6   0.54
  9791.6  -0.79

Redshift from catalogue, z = 1.399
